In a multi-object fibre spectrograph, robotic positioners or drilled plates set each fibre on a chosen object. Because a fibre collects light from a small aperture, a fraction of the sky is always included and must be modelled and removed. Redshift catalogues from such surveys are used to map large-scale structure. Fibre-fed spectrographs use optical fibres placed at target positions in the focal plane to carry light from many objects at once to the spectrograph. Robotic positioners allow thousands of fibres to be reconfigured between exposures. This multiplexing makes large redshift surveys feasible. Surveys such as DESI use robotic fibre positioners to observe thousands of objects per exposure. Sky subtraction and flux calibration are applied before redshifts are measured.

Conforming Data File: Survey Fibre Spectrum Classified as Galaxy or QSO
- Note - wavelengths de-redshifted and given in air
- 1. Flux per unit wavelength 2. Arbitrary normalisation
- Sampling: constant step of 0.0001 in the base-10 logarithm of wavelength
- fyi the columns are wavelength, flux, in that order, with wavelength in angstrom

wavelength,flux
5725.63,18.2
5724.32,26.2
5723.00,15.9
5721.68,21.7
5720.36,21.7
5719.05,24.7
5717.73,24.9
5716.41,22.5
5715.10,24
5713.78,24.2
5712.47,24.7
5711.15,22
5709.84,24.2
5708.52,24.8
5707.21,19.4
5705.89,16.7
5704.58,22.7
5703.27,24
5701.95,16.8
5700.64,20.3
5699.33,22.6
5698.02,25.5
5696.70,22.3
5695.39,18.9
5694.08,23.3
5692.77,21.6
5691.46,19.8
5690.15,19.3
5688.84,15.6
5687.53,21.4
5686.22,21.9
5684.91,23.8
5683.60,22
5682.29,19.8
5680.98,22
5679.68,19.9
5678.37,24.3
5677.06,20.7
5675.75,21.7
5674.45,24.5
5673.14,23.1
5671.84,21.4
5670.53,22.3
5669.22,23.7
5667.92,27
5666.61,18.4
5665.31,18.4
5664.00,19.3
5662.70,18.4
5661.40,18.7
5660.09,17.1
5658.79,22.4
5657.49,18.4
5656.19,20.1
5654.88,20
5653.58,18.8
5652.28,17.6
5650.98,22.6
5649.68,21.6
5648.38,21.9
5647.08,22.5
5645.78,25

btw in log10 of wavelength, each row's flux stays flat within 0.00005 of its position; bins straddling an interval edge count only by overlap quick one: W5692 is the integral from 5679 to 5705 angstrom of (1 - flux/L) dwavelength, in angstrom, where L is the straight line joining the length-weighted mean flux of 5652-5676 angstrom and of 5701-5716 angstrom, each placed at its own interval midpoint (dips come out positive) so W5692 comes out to 0.5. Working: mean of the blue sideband 20.6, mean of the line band 21.2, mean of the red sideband 22.1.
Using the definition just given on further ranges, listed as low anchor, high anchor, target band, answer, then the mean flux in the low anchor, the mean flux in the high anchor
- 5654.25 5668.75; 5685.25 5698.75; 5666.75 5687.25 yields -2.0 angstrom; 19.9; 21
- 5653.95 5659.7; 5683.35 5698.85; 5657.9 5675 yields -0.6 angstrom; 20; 21.3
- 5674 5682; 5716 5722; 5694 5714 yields 0.7 angstrom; 22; 23.2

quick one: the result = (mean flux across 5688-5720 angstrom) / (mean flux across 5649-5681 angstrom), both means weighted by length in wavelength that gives 1.0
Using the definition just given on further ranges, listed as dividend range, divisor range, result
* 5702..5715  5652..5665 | 1.17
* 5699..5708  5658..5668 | 1.04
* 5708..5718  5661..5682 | 1.11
